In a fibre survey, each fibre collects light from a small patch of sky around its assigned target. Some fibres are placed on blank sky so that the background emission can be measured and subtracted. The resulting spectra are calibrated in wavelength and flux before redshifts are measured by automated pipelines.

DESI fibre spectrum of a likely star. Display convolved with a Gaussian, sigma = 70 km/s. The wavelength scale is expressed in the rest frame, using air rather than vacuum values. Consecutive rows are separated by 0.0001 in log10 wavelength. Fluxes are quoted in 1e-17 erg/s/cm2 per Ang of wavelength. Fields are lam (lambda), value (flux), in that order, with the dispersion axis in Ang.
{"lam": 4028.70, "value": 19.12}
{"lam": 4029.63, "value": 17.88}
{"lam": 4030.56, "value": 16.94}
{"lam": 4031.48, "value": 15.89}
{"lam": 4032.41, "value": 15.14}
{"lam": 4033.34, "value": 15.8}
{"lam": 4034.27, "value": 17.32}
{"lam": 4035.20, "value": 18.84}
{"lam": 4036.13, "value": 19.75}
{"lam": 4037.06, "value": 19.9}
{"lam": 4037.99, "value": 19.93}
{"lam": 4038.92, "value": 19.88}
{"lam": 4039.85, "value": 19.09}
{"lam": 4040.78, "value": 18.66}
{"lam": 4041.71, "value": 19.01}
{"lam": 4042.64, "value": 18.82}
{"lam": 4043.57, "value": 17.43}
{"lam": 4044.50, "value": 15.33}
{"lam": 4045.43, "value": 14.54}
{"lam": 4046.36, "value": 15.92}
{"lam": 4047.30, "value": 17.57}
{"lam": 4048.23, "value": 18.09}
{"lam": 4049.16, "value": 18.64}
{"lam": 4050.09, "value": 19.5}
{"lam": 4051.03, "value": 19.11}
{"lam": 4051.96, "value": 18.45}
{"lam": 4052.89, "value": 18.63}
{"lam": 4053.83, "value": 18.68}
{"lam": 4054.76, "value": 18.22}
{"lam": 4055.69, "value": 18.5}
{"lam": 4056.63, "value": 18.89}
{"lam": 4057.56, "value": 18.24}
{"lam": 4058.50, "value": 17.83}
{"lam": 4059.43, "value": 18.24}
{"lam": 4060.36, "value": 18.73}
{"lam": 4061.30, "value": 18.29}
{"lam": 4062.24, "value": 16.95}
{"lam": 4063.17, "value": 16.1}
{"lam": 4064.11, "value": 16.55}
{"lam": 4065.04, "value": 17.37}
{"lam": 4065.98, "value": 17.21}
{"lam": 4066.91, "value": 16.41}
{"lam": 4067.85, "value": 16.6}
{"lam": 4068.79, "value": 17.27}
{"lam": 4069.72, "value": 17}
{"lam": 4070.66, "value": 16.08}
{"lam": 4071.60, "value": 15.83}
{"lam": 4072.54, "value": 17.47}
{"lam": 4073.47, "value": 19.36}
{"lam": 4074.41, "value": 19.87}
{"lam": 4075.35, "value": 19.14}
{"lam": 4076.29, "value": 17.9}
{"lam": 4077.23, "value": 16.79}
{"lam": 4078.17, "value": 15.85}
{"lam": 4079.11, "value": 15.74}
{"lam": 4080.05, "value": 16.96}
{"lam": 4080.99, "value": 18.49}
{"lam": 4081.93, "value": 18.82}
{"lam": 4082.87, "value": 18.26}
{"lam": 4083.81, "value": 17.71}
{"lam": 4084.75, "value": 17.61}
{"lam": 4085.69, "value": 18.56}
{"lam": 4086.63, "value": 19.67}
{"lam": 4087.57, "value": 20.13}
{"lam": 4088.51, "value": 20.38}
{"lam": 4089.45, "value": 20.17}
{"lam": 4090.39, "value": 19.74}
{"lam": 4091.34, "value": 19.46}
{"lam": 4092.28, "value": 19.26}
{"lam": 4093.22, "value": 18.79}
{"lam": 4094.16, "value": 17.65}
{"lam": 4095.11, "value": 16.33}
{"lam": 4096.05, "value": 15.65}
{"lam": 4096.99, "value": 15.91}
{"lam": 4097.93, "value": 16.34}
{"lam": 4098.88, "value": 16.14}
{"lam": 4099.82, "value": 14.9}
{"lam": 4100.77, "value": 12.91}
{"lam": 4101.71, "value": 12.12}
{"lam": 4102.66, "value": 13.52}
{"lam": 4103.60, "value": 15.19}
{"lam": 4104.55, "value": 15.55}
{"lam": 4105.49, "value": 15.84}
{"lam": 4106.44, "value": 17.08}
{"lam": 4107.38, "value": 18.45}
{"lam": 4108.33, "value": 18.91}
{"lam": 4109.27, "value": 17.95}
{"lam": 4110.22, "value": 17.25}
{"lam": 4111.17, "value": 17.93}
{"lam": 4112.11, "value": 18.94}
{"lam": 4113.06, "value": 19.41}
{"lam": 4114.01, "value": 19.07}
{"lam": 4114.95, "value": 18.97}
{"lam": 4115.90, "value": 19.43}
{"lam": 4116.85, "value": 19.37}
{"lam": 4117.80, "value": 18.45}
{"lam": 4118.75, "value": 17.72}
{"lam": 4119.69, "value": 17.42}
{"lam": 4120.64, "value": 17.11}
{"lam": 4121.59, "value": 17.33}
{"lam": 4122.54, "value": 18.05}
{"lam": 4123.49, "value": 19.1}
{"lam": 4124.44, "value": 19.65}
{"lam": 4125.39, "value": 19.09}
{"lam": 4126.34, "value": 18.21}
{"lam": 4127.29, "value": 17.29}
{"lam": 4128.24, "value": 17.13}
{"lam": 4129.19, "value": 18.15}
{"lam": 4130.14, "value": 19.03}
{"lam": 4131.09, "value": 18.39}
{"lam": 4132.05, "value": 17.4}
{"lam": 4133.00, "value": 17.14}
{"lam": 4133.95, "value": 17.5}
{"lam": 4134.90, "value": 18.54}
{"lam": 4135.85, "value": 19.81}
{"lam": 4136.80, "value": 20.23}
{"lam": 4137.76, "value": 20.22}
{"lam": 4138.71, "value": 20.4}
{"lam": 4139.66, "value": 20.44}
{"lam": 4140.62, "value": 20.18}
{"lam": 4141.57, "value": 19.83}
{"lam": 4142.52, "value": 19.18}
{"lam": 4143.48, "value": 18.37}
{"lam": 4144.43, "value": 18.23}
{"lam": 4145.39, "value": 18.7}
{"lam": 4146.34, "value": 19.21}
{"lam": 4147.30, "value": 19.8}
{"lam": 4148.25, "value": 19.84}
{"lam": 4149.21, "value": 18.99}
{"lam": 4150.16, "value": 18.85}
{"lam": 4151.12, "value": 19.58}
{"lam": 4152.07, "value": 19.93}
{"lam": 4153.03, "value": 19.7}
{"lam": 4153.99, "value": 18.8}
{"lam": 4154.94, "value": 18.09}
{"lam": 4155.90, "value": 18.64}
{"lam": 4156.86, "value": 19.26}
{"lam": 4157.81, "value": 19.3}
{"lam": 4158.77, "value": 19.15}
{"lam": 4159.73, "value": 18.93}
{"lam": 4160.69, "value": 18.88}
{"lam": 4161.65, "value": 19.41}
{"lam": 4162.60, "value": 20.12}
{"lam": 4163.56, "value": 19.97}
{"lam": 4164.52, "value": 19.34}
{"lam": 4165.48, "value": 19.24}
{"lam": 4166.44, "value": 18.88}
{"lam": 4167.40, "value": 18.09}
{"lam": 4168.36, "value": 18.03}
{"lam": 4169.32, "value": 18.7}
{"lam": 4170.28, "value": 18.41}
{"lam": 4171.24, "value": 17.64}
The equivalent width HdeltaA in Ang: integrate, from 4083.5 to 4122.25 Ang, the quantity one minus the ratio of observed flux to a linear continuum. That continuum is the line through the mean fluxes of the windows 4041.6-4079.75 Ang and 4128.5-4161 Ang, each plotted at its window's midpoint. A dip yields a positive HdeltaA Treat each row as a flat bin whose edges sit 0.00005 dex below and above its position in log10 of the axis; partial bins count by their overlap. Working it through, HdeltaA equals 1.6 Ang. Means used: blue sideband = 17.6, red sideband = 19.1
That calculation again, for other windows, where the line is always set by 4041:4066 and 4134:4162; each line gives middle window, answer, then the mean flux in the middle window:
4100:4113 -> 1.6 Ang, 16.3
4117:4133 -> 0.7 Ang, 18.1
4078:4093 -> -0.2 Ang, 18.6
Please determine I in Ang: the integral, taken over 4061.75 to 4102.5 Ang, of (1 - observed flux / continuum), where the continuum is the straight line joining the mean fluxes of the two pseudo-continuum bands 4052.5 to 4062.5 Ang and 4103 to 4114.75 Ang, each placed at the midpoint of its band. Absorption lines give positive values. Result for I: 1.42 Ang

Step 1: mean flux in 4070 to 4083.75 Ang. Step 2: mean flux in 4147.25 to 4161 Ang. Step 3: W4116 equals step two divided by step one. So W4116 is 1.09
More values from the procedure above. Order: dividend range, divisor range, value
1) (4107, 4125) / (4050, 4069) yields 1.03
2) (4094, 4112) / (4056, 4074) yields 0.93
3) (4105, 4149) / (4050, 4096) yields 1.03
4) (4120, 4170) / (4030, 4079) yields 1.07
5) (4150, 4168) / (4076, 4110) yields 1.11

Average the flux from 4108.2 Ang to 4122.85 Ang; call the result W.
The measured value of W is 18.3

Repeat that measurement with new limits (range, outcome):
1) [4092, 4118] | 17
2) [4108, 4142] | 18.6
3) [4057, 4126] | 17.6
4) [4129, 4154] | 19.1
